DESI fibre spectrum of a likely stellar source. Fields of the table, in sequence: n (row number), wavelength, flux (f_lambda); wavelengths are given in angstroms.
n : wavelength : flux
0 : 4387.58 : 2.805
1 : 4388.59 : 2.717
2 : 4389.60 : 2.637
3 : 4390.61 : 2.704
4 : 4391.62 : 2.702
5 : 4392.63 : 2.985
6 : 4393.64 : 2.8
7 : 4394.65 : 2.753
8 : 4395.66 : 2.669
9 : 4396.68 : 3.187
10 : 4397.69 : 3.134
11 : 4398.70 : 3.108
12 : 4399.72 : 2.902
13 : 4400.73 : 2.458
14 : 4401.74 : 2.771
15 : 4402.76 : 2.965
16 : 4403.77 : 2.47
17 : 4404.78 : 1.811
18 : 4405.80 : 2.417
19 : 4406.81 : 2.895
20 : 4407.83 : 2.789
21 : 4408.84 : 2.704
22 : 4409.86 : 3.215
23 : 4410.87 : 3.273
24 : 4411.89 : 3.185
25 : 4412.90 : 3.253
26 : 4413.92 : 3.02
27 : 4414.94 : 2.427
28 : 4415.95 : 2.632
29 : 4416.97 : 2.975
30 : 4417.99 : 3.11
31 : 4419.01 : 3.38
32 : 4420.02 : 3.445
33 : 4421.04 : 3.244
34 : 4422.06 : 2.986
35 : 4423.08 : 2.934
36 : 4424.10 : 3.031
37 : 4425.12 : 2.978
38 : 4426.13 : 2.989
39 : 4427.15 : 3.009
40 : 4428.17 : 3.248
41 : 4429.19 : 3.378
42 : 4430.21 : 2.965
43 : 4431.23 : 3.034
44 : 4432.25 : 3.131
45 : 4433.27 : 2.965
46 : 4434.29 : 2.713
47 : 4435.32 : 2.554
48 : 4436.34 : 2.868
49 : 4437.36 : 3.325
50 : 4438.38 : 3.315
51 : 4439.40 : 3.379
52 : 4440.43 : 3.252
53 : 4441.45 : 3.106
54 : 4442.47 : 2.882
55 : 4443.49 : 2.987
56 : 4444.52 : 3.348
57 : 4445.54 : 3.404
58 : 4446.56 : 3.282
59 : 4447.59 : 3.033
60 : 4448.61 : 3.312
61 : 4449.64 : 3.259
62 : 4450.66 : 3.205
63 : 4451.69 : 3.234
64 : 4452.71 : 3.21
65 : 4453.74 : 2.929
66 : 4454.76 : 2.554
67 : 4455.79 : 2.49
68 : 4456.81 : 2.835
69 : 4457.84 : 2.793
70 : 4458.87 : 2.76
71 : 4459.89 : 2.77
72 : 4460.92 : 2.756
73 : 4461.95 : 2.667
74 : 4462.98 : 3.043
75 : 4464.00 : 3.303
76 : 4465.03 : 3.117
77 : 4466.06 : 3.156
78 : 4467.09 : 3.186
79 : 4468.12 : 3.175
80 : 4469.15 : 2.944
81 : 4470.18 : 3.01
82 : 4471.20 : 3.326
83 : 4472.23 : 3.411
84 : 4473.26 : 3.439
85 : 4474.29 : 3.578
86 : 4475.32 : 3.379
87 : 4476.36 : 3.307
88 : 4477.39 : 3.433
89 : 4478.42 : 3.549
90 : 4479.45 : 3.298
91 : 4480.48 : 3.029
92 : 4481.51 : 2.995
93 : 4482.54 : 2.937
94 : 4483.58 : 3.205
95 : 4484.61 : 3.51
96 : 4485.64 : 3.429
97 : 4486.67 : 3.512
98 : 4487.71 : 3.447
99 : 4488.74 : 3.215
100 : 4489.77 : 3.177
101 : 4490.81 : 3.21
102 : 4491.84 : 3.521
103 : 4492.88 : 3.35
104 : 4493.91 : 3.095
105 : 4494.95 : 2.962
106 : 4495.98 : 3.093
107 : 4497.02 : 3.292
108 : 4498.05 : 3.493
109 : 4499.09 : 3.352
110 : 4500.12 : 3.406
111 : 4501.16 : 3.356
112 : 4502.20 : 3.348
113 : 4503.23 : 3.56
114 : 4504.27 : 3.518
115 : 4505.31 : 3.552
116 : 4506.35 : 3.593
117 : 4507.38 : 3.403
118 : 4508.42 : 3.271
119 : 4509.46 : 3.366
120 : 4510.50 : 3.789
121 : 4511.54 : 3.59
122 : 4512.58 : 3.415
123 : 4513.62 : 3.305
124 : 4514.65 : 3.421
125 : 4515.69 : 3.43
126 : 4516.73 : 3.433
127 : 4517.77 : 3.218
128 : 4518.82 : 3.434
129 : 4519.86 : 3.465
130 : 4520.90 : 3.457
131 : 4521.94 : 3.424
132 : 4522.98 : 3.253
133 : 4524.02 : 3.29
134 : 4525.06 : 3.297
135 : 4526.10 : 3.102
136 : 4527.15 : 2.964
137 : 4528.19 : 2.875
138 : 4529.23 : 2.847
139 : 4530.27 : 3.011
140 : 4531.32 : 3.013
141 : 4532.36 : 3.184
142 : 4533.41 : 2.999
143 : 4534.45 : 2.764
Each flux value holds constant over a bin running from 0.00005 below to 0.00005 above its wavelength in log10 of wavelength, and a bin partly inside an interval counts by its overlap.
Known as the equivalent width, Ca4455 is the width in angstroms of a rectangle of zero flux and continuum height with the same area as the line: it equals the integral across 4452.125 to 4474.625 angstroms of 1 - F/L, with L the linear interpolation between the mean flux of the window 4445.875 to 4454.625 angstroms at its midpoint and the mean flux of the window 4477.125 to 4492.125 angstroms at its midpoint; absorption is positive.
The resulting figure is 1.4 angstroms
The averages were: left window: 3.16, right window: 3.29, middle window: 3.02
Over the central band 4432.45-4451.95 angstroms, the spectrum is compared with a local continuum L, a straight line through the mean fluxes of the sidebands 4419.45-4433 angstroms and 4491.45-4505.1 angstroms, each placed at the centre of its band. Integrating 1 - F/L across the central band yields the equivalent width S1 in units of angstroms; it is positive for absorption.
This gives 0.19 angstroms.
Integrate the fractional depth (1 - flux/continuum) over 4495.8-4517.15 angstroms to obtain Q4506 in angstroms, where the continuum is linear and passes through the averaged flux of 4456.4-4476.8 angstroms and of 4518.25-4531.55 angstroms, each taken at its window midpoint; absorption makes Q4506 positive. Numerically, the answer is -1.84 angstroms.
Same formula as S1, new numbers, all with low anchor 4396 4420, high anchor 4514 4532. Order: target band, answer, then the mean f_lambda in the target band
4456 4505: -1.7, 3.22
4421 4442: -0.8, 3.06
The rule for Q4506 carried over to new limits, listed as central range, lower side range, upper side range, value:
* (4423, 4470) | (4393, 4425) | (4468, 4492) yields 1.0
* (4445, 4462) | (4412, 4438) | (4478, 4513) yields 1.0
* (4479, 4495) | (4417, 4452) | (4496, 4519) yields 0.4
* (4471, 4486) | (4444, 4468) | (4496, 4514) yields -0.5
